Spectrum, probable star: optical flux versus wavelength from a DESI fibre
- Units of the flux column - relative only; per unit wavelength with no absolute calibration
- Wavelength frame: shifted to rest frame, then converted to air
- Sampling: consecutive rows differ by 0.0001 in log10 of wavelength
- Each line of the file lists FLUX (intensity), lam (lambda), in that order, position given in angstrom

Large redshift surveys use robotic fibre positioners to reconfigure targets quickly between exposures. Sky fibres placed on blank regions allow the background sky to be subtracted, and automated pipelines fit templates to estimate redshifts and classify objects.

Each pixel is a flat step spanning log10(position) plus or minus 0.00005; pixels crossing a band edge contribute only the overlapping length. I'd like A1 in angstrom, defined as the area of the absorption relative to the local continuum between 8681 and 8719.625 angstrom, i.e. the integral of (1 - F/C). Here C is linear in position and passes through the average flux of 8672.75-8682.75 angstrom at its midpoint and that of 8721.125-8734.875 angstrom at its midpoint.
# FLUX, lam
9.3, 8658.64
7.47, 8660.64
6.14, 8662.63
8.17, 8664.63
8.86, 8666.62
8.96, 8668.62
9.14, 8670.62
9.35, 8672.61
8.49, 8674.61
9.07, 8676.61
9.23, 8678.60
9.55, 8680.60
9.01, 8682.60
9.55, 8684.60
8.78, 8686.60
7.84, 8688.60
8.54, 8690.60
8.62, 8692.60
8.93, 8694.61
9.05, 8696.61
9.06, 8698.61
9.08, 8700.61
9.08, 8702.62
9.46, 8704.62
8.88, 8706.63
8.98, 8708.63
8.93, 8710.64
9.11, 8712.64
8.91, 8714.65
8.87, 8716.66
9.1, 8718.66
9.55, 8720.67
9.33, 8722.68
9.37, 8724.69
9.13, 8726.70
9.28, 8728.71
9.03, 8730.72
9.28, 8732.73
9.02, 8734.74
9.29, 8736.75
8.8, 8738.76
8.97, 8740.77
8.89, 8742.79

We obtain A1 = 0.90 angstrom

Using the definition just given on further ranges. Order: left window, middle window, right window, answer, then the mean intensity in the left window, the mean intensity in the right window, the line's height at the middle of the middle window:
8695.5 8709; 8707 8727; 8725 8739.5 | -0.01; 9.09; 9.14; 9.11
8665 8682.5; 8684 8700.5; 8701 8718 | 0.45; 9.05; 9.03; 9.04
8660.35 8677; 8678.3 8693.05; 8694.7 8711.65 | -0.26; 8.42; 9.06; 8.74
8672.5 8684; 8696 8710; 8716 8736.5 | 0.12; 9.11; 9.21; 9.16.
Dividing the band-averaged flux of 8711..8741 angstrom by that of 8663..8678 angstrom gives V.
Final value 1.04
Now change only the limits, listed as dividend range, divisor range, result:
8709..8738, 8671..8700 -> 1.02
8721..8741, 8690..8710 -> 1.02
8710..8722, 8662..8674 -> 1.07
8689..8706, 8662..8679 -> 1.03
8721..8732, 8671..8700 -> 1.03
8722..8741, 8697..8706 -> 1.00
